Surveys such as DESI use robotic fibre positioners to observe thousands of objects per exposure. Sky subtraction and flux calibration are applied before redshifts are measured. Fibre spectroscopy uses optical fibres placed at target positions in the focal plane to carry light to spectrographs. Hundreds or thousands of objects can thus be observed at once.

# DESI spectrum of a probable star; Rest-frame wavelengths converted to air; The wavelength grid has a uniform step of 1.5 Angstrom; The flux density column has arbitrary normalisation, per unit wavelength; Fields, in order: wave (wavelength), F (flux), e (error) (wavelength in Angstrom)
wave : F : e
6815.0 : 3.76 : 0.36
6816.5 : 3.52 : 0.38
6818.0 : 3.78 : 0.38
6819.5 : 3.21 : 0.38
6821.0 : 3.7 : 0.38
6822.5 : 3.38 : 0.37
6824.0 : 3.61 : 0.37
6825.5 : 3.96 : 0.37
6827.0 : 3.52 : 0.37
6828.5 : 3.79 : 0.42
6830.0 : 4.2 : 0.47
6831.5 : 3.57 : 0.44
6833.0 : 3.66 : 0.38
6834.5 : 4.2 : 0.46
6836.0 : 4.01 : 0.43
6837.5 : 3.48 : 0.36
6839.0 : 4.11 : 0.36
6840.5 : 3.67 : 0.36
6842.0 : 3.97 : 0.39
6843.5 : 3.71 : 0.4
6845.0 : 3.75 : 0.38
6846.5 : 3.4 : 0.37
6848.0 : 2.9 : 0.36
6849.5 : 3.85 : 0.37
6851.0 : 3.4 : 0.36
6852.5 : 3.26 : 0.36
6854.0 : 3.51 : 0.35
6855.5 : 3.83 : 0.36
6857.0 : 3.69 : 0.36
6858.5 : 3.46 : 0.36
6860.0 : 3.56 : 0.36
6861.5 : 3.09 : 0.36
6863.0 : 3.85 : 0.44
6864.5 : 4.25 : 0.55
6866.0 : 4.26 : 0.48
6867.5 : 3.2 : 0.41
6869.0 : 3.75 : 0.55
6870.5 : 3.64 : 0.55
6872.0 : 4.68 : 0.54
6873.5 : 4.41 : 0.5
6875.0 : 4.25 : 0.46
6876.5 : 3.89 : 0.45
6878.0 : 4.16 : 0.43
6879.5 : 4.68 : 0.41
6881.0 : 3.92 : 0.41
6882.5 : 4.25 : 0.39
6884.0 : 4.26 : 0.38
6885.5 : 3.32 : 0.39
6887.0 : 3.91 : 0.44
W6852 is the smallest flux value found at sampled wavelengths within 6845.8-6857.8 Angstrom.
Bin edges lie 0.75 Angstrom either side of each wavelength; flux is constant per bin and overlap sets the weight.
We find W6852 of 2.9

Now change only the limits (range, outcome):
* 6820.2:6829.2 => 3.38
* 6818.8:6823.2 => 3.21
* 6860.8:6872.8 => 3.09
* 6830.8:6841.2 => 3.48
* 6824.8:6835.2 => 3.52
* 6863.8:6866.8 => 4.25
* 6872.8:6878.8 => 3.89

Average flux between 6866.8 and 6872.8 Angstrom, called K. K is 3.83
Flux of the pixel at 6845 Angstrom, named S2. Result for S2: 3.75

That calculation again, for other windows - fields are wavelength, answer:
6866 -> 4.26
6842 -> 3.97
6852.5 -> 3.26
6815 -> 3.76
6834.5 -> 4.2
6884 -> 4.26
